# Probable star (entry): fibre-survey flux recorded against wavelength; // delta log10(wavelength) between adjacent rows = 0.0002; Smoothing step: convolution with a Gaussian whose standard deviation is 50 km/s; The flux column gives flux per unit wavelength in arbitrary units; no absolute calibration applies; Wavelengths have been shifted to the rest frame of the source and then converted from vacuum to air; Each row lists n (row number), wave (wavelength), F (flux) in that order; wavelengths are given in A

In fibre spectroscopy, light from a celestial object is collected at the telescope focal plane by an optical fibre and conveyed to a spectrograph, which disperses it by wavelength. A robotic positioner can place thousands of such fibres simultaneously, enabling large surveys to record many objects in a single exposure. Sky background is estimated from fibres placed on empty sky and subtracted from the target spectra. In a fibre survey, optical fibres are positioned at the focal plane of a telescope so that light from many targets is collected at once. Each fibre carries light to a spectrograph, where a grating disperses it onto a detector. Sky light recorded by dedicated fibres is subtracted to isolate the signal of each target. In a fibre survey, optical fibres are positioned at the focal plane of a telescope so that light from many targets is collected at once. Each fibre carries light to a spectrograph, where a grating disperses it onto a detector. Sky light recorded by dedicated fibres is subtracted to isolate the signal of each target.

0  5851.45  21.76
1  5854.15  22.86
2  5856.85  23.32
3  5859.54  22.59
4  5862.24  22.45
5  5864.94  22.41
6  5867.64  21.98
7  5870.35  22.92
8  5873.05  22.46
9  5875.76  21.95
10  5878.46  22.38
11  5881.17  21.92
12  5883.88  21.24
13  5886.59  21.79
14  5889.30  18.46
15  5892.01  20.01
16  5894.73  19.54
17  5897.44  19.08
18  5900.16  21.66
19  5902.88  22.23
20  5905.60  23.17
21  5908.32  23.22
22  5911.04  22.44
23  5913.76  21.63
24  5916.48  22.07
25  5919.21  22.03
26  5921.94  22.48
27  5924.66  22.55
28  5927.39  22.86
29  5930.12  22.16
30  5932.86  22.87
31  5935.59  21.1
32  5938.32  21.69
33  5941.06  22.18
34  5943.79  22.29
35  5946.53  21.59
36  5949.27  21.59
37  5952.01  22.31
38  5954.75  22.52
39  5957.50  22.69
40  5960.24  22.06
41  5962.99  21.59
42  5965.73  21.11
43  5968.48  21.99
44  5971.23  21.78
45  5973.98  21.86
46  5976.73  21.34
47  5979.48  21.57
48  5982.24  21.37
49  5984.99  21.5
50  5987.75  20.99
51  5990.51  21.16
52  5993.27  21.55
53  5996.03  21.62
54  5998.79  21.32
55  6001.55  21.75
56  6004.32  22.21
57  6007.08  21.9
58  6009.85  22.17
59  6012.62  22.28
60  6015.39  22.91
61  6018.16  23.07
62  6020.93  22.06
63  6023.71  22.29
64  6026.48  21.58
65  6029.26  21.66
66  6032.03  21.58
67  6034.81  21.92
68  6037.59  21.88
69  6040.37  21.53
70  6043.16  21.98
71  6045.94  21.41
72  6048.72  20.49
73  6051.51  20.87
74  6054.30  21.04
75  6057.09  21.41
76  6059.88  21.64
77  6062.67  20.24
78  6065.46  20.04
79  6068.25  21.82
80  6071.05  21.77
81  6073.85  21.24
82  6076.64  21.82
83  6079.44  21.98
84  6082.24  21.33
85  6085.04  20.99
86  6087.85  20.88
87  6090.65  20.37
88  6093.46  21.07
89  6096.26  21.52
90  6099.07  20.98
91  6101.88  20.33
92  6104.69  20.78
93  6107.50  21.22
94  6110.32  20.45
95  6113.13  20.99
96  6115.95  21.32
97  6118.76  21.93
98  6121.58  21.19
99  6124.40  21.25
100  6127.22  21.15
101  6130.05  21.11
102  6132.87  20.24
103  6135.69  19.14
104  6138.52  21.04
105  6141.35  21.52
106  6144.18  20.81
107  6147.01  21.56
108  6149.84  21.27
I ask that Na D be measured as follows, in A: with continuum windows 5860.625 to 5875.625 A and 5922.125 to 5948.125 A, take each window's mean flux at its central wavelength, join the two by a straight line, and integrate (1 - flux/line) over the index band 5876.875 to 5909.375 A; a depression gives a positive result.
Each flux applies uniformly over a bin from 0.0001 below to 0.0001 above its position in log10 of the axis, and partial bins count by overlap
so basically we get 1.6 A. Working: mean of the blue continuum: 22.4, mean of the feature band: 21.2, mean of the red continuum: 22.2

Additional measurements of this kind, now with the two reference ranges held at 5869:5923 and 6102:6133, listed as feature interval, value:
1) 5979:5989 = 0.0 A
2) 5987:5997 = 0.0 A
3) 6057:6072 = 0.1 A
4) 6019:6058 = -0.6 A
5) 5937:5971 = -0.8 A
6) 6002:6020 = -0.9 A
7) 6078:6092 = 0.0 A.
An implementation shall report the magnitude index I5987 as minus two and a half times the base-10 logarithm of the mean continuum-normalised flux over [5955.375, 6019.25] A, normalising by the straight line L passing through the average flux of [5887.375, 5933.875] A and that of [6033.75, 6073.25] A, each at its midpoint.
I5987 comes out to -0.02 mag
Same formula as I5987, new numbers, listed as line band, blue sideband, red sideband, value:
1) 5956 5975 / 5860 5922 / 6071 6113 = -0.02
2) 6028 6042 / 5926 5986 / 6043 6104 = -0.02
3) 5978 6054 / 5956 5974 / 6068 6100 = 0.00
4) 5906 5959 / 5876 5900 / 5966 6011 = -0.06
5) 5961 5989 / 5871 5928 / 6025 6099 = 0.00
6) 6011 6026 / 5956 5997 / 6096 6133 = -0.05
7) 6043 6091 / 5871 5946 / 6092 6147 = 0.00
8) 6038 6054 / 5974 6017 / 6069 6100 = 0.01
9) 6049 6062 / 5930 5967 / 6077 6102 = 0.01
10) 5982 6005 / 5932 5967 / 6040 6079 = 0.01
